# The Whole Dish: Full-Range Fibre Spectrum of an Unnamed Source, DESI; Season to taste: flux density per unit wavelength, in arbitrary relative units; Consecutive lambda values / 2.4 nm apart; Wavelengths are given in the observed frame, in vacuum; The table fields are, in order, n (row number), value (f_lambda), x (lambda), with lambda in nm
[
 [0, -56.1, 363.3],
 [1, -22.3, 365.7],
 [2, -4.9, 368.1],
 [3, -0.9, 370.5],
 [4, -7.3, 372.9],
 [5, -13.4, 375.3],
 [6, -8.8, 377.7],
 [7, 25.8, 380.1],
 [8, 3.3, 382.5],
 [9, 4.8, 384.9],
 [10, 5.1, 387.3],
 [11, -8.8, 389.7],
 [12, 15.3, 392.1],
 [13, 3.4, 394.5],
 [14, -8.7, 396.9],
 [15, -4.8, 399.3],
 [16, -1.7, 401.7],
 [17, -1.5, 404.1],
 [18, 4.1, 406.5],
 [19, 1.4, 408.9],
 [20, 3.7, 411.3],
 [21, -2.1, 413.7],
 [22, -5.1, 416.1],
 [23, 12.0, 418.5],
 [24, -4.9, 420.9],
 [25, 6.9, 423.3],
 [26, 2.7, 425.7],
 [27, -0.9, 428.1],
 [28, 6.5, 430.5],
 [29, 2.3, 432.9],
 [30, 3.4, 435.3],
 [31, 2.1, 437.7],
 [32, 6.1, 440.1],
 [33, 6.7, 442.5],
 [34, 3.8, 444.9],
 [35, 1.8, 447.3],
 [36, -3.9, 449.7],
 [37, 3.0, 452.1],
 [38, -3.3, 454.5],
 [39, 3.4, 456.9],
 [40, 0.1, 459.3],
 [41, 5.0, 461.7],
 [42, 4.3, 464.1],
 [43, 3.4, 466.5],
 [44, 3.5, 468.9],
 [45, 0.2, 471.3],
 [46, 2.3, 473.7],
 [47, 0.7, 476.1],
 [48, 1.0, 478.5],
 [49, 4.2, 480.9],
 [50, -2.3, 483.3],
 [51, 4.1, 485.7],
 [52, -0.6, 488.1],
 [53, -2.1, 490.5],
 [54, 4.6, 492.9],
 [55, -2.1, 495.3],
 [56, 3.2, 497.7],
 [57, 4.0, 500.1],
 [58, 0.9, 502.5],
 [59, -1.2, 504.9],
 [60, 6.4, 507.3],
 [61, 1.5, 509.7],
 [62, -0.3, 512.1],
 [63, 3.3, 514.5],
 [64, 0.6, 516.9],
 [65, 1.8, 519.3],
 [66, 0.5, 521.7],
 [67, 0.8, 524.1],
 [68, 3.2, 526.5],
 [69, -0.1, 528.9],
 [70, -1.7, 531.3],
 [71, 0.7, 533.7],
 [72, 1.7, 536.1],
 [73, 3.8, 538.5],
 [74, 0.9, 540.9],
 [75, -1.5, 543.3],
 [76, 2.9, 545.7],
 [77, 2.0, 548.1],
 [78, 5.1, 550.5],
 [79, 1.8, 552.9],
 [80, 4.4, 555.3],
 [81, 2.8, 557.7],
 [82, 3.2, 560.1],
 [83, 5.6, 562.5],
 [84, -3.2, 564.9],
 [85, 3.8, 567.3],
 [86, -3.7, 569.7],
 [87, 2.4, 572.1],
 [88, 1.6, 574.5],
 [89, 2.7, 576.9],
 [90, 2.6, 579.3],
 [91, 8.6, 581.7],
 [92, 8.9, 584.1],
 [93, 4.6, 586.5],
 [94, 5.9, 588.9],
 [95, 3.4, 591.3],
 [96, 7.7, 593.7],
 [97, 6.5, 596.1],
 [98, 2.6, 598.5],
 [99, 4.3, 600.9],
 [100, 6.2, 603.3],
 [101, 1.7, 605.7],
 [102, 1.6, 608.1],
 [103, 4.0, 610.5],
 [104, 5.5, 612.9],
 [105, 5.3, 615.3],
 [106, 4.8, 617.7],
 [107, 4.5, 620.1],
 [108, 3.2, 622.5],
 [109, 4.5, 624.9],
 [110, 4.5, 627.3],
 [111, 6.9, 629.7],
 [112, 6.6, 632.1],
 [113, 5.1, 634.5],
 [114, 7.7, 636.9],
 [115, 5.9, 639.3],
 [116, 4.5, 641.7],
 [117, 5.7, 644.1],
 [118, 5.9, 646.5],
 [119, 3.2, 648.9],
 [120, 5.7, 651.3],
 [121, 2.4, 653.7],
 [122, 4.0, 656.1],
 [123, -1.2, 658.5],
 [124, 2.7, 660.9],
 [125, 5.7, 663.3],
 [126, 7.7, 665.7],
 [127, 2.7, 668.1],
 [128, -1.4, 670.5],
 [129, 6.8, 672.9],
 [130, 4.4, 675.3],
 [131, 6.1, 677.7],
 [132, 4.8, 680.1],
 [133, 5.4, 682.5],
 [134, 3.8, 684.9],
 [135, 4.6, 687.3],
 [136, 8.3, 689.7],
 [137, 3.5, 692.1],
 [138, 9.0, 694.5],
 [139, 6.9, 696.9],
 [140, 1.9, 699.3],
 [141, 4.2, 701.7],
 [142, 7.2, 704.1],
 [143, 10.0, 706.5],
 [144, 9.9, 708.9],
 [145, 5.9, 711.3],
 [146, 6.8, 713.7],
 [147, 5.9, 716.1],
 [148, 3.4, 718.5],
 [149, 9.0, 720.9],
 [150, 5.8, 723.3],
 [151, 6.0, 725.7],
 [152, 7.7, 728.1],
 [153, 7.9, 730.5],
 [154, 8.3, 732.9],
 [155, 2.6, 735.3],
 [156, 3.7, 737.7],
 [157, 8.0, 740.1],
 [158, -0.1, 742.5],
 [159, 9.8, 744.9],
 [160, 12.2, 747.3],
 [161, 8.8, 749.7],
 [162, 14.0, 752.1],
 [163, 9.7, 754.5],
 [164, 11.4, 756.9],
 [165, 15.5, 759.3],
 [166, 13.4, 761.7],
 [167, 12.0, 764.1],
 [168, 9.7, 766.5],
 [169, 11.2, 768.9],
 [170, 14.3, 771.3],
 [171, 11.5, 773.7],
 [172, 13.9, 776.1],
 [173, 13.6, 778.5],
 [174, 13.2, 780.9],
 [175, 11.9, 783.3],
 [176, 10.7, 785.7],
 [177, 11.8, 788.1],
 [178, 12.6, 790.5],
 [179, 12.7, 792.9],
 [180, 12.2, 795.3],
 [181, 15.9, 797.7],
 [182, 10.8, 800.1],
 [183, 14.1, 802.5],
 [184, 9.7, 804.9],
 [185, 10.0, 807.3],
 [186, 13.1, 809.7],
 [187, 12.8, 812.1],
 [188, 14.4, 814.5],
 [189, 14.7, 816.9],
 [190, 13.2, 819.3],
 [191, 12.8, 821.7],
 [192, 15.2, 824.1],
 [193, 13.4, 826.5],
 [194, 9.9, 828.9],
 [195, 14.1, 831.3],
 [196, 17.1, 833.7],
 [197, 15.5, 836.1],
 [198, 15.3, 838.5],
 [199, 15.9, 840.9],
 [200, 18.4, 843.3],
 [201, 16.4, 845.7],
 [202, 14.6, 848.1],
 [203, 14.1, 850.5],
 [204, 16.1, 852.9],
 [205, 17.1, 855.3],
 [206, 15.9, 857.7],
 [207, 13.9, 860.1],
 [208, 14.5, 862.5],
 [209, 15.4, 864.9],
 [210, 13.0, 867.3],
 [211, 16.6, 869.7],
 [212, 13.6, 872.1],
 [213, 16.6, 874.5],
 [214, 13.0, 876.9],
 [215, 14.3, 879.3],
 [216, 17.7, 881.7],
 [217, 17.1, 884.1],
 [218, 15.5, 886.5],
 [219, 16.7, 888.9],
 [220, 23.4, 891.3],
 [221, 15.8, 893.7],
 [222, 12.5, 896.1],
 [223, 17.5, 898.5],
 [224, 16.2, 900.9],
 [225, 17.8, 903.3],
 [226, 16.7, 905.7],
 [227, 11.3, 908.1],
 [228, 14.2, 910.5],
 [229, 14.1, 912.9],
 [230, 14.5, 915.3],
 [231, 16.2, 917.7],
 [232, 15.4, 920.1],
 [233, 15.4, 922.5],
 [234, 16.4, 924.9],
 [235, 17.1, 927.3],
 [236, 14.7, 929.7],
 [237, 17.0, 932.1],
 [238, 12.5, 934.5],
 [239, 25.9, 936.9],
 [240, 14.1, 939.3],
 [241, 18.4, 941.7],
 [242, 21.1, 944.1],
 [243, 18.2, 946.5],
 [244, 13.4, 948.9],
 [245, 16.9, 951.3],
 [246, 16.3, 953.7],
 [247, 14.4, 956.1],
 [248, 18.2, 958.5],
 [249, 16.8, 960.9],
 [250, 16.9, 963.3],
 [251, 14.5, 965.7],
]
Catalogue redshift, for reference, 0.87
